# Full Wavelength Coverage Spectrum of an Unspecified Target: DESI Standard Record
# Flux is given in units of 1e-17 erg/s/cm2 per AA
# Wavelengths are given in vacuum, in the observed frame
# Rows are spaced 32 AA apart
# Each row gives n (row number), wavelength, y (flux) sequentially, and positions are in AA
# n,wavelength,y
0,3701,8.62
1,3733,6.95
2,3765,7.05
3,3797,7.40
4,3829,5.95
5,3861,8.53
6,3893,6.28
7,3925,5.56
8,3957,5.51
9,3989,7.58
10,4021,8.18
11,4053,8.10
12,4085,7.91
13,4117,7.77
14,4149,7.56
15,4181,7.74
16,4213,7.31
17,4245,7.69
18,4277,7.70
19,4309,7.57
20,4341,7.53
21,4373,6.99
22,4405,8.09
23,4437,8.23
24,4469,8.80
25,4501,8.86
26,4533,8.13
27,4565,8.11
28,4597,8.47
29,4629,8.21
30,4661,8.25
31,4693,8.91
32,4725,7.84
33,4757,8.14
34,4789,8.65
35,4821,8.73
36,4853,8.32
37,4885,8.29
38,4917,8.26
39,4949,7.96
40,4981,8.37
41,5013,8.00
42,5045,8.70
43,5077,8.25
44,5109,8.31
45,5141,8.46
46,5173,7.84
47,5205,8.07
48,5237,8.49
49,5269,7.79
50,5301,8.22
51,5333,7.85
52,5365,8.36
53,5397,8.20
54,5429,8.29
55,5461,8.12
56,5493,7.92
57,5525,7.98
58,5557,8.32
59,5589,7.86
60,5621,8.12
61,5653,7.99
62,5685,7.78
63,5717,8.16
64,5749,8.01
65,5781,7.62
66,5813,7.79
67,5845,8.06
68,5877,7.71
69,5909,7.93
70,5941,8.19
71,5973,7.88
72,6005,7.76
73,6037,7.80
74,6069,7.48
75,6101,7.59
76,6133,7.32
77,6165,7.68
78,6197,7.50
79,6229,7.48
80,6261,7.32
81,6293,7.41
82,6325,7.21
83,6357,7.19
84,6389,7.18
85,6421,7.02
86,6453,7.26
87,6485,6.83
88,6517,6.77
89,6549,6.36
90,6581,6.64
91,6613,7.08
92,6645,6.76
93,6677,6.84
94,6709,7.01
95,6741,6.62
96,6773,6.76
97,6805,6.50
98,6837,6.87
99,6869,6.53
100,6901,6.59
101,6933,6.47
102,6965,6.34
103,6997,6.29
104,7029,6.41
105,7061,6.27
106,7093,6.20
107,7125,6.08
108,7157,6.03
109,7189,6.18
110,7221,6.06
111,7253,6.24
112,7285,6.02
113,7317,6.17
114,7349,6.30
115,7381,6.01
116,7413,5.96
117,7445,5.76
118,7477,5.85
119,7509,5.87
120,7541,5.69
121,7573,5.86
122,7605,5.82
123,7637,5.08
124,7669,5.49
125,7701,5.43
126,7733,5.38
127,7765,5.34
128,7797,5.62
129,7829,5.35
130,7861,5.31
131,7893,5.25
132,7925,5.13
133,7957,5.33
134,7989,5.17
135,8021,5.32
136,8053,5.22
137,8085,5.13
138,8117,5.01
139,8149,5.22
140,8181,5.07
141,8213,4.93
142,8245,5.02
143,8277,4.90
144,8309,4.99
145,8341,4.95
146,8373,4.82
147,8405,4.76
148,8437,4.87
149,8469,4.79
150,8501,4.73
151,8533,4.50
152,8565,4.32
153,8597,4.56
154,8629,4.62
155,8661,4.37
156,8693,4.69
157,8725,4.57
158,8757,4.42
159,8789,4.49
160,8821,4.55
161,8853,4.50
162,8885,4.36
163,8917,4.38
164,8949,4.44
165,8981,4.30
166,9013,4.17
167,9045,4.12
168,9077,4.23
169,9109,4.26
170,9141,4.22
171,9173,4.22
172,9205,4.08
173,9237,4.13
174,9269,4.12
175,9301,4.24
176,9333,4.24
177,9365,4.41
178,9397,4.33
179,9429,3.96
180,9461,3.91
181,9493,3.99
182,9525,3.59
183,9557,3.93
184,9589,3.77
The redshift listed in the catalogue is 0.000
